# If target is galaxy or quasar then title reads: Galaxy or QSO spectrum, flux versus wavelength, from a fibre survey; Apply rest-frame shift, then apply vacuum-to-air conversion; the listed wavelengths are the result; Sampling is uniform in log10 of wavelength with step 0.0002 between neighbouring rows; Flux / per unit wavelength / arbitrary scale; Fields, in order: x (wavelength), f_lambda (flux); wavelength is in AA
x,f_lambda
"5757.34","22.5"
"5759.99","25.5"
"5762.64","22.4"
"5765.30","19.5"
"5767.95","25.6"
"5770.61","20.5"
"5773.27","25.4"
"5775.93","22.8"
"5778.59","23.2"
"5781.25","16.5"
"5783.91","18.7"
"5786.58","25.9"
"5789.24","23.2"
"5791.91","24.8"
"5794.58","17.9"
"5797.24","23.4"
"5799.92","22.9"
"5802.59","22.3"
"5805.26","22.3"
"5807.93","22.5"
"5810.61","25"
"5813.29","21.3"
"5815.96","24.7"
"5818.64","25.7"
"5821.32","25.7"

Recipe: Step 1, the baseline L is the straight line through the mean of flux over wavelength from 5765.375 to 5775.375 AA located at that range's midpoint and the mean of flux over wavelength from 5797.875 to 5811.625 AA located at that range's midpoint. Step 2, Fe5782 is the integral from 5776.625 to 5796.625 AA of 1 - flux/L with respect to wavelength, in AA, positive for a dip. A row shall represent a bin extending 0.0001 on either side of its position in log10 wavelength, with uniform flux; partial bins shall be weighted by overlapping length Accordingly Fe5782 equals 1.3 AA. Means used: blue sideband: 23.2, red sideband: 23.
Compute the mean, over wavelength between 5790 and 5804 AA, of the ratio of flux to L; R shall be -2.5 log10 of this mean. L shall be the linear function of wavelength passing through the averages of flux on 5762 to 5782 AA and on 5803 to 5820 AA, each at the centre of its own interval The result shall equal 0.03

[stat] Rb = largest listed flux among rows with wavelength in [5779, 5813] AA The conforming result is 25.9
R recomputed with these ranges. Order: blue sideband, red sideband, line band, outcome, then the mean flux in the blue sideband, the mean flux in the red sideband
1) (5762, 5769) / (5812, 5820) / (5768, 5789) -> 0.03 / 22.4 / 23.9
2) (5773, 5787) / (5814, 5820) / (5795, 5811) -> 0.04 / 21.6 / 24.8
